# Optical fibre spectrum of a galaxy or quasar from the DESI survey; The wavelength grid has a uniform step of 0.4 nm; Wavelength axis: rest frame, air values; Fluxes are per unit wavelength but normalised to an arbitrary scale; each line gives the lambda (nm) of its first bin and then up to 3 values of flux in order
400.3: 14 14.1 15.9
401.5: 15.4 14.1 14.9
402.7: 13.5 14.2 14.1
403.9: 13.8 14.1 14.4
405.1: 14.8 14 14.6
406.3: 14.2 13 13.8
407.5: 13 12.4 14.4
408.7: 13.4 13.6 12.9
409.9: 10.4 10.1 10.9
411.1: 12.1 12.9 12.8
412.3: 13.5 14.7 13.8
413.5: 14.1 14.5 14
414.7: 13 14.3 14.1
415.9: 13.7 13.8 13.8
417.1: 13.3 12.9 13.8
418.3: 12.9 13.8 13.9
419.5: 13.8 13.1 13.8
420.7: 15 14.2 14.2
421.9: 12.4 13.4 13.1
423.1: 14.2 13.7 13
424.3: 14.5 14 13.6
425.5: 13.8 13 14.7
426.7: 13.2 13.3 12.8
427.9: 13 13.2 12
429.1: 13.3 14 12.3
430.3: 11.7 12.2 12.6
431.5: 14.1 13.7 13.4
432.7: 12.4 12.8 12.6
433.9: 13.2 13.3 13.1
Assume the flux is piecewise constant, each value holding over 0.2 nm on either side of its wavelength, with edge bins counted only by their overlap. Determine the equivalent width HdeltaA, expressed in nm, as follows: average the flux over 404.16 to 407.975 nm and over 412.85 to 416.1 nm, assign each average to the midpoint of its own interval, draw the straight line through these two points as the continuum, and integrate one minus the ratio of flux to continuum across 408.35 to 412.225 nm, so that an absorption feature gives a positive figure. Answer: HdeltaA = 0.46 nm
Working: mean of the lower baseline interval 13.9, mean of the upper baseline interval 13.9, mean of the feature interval 12.3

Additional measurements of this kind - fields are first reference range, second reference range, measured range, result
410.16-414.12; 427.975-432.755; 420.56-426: -0.32 nm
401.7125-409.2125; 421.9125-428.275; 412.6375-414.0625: -0.05 nm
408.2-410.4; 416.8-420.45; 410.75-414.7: -0.19 nm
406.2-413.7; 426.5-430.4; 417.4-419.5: -0.10 nm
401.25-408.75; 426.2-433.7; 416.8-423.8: -0.11 nm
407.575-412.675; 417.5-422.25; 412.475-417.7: -0.29 nm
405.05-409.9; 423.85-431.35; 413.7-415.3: -0.07 nm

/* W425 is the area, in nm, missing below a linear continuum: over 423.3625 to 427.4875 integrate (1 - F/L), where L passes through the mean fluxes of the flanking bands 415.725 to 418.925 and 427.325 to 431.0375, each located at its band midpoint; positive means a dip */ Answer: -0.21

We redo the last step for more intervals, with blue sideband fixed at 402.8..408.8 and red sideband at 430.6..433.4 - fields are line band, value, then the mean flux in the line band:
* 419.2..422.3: -0.08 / 13.8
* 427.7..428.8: 0.03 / 12.8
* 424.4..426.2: -0.06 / 13.7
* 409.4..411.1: 0.33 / 11.1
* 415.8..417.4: -0.01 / 13.6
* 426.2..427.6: -0.03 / 13.5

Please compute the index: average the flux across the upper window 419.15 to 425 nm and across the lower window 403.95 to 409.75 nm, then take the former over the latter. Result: 1.00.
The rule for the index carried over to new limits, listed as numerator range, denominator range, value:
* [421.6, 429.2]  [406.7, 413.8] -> 1.04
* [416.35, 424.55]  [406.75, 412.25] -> 1.09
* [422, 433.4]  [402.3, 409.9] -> 0.96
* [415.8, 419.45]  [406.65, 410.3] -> 1.06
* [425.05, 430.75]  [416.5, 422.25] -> 0.96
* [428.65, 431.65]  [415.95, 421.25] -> 0.93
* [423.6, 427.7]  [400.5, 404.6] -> 0.94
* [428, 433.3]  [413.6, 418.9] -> 0.94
